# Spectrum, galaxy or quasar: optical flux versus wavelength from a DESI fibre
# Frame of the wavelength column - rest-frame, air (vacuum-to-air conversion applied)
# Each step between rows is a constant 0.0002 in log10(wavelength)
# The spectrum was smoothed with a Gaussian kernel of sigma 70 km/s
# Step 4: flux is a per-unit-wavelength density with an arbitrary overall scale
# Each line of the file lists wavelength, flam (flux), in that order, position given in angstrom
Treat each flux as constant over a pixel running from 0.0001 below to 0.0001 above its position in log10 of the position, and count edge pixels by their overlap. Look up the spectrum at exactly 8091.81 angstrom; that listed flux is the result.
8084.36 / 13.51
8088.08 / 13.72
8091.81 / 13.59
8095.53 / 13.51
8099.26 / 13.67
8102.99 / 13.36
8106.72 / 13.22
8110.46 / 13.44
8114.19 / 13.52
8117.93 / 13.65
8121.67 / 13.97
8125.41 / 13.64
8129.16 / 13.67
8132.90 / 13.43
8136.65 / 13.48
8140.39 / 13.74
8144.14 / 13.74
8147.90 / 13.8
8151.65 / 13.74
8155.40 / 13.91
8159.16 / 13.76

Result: 13.59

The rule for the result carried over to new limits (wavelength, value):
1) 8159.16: 13.76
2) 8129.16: 13.67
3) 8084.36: 13.51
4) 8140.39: 13.74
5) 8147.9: 13.8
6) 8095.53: 13.51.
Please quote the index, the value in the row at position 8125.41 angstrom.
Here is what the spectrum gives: 13.64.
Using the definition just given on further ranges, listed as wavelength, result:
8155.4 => 13.91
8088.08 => 13.72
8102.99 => 13.36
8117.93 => 13.65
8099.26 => 13.67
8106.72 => 13.22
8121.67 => 13.97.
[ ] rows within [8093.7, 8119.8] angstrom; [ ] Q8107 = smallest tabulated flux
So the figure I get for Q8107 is 13.22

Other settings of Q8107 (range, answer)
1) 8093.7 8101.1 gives 13.51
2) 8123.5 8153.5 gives 13.43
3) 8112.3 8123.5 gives 13.52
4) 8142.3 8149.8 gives 13.74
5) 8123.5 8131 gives 13.64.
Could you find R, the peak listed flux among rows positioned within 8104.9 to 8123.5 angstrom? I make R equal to 13.97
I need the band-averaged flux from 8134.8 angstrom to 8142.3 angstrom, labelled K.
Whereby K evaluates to 13.6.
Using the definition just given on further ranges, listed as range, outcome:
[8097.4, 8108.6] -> 13.4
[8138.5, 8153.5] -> 13.8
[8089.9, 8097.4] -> 13.6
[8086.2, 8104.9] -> 13.6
